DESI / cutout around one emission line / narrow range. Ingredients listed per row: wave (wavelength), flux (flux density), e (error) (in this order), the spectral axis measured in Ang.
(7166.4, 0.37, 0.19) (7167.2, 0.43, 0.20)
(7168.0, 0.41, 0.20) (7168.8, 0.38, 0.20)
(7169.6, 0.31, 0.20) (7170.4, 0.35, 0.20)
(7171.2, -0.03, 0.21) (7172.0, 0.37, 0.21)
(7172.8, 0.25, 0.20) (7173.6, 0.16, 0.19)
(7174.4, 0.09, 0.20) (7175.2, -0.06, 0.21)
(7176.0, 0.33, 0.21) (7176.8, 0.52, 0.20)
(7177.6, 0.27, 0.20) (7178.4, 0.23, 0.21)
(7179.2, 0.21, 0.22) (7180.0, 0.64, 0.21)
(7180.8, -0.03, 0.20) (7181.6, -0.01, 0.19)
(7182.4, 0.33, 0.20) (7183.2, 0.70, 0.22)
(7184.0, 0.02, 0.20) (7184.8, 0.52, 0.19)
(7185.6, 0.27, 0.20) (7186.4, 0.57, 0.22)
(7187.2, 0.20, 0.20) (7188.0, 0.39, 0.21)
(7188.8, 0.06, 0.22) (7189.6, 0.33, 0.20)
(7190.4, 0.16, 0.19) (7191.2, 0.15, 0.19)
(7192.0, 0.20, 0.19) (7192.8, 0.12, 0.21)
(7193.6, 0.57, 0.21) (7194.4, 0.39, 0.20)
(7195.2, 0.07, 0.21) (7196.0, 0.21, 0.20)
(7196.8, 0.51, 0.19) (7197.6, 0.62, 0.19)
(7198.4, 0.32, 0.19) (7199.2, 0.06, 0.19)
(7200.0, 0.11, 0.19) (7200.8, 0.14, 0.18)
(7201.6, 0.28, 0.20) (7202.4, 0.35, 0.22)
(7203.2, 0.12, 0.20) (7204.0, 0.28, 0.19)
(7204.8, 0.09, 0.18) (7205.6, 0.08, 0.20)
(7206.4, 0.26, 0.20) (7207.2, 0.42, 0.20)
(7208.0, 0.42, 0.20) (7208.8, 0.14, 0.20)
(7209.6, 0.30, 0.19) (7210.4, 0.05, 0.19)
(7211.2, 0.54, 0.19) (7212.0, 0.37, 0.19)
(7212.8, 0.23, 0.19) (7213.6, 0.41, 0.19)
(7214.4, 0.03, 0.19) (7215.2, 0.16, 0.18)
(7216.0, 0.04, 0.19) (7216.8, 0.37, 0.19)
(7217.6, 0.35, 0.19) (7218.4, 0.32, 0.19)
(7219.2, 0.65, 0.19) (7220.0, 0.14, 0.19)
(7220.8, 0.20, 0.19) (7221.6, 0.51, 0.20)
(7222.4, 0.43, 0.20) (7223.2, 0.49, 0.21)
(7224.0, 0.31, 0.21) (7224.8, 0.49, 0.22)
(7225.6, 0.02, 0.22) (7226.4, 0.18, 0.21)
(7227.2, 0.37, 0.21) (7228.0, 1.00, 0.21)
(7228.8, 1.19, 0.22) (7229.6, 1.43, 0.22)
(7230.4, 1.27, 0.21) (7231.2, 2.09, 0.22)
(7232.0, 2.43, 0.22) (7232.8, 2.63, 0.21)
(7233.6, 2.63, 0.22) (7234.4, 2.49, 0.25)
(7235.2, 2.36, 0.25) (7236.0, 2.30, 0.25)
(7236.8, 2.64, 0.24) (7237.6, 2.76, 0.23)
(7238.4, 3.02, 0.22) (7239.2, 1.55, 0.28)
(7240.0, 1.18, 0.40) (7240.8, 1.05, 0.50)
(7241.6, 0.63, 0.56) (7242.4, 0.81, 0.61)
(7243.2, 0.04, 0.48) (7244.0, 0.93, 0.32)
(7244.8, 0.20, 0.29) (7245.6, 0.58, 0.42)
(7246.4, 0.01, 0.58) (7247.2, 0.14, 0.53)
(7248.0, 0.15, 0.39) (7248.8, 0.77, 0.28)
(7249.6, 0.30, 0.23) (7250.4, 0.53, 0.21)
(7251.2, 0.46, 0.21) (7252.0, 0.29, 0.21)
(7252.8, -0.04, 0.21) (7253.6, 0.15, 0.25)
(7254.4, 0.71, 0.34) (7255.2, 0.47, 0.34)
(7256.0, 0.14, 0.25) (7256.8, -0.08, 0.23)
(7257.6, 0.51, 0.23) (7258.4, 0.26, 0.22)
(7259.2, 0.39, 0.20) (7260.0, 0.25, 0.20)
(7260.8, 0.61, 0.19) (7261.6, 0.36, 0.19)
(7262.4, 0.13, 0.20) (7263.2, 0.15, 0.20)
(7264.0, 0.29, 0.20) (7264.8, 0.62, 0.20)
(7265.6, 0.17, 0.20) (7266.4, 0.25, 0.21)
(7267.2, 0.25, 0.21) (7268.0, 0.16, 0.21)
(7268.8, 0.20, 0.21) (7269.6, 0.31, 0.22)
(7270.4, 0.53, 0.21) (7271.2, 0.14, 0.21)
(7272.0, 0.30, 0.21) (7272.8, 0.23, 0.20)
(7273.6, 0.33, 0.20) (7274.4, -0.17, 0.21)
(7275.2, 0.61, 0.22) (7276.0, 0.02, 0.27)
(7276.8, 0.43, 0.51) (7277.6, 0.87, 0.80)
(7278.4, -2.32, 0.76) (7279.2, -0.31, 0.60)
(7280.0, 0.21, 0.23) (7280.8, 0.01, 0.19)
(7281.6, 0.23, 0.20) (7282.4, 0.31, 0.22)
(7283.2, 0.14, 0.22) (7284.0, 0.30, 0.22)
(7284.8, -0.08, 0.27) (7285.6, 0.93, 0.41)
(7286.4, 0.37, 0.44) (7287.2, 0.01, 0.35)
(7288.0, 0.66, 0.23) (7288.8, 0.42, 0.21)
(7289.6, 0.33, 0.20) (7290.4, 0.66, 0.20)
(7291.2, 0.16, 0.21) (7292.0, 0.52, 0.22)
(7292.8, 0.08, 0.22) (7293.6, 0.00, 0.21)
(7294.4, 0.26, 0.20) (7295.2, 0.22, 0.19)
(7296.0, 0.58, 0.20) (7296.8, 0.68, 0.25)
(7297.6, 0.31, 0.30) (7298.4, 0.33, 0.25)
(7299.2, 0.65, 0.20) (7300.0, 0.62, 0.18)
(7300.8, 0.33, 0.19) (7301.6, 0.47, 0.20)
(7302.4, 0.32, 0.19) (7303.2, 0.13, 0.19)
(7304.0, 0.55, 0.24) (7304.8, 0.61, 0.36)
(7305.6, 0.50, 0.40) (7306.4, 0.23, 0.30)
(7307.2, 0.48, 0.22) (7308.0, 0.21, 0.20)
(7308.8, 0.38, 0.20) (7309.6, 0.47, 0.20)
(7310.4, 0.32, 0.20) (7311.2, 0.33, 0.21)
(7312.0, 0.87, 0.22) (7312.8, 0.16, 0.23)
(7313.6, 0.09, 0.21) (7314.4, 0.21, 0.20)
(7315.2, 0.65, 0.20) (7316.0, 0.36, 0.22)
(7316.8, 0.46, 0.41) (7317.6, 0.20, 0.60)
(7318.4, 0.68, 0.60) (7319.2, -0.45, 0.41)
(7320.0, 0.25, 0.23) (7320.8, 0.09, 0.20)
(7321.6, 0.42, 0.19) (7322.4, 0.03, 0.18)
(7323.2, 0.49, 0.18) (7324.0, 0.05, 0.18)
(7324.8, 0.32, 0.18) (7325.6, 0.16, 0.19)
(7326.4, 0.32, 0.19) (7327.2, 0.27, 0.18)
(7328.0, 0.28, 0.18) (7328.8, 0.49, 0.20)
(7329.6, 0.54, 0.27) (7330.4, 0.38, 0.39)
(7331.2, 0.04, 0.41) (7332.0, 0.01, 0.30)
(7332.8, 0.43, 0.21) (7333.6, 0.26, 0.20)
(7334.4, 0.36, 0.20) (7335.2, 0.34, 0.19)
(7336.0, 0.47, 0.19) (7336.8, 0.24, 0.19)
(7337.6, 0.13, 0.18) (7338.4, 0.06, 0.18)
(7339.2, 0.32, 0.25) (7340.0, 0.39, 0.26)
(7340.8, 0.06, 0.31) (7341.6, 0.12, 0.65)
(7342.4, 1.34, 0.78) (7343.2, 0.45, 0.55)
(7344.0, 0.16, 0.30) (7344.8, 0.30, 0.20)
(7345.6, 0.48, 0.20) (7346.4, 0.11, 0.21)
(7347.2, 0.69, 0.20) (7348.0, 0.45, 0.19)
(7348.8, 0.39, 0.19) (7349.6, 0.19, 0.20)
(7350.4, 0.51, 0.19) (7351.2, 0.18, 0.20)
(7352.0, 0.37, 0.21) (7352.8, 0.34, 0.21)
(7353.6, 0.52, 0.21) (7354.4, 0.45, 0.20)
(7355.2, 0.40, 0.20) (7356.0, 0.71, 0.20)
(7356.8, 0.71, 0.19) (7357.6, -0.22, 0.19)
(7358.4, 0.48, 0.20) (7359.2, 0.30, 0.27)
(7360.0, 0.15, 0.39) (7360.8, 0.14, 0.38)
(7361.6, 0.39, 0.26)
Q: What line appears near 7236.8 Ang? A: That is [O II] 3727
